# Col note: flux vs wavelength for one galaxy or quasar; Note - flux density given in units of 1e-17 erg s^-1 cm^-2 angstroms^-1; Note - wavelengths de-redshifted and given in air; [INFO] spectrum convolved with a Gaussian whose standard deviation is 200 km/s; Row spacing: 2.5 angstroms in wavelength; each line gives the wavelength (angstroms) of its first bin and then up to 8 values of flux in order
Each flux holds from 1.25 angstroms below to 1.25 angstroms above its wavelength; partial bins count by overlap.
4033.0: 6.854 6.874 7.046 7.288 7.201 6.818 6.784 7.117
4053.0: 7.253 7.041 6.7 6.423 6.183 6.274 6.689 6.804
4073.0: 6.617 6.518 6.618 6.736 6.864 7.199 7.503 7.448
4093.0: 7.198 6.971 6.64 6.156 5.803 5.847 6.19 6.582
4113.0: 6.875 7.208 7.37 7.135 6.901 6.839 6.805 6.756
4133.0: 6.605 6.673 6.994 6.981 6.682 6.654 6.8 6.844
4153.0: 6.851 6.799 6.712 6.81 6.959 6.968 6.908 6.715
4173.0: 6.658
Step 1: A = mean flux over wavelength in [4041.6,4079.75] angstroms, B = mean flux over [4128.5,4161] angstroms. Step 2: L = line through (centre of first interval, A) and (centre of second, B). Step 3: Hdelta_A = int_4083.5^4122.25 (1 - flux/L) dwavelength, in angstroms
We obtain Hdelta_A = -0.29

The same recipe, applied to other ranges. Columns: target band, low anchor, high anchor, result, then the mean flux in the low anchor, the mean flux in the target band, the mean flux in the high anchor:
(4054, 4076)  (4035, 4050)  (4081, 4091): 1.6 angstroms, 7.01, 6.59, 7.2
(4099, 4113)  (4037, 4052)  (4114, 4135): 1.6 angstroms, 7.05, 6.19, 6.94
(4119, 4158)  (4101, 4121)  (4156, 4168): -0.5 angstroms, 6.59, 6.82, 6.86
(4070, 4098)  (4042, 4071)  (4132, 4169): -0.7 angstroms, 6.77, 6.94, 6.82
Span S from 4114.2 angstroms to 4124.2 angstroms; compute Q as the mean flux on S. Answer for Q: 7.15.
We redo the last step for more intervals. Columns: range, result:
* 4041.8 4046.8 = 7.01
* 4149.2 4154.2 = 6.85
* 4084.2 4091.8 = 7.38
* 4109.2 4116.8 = 6.89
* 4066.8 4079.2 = 6.65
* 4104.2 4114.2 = 6.37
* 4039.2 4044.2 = 7.24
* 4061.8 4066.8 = 6.23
